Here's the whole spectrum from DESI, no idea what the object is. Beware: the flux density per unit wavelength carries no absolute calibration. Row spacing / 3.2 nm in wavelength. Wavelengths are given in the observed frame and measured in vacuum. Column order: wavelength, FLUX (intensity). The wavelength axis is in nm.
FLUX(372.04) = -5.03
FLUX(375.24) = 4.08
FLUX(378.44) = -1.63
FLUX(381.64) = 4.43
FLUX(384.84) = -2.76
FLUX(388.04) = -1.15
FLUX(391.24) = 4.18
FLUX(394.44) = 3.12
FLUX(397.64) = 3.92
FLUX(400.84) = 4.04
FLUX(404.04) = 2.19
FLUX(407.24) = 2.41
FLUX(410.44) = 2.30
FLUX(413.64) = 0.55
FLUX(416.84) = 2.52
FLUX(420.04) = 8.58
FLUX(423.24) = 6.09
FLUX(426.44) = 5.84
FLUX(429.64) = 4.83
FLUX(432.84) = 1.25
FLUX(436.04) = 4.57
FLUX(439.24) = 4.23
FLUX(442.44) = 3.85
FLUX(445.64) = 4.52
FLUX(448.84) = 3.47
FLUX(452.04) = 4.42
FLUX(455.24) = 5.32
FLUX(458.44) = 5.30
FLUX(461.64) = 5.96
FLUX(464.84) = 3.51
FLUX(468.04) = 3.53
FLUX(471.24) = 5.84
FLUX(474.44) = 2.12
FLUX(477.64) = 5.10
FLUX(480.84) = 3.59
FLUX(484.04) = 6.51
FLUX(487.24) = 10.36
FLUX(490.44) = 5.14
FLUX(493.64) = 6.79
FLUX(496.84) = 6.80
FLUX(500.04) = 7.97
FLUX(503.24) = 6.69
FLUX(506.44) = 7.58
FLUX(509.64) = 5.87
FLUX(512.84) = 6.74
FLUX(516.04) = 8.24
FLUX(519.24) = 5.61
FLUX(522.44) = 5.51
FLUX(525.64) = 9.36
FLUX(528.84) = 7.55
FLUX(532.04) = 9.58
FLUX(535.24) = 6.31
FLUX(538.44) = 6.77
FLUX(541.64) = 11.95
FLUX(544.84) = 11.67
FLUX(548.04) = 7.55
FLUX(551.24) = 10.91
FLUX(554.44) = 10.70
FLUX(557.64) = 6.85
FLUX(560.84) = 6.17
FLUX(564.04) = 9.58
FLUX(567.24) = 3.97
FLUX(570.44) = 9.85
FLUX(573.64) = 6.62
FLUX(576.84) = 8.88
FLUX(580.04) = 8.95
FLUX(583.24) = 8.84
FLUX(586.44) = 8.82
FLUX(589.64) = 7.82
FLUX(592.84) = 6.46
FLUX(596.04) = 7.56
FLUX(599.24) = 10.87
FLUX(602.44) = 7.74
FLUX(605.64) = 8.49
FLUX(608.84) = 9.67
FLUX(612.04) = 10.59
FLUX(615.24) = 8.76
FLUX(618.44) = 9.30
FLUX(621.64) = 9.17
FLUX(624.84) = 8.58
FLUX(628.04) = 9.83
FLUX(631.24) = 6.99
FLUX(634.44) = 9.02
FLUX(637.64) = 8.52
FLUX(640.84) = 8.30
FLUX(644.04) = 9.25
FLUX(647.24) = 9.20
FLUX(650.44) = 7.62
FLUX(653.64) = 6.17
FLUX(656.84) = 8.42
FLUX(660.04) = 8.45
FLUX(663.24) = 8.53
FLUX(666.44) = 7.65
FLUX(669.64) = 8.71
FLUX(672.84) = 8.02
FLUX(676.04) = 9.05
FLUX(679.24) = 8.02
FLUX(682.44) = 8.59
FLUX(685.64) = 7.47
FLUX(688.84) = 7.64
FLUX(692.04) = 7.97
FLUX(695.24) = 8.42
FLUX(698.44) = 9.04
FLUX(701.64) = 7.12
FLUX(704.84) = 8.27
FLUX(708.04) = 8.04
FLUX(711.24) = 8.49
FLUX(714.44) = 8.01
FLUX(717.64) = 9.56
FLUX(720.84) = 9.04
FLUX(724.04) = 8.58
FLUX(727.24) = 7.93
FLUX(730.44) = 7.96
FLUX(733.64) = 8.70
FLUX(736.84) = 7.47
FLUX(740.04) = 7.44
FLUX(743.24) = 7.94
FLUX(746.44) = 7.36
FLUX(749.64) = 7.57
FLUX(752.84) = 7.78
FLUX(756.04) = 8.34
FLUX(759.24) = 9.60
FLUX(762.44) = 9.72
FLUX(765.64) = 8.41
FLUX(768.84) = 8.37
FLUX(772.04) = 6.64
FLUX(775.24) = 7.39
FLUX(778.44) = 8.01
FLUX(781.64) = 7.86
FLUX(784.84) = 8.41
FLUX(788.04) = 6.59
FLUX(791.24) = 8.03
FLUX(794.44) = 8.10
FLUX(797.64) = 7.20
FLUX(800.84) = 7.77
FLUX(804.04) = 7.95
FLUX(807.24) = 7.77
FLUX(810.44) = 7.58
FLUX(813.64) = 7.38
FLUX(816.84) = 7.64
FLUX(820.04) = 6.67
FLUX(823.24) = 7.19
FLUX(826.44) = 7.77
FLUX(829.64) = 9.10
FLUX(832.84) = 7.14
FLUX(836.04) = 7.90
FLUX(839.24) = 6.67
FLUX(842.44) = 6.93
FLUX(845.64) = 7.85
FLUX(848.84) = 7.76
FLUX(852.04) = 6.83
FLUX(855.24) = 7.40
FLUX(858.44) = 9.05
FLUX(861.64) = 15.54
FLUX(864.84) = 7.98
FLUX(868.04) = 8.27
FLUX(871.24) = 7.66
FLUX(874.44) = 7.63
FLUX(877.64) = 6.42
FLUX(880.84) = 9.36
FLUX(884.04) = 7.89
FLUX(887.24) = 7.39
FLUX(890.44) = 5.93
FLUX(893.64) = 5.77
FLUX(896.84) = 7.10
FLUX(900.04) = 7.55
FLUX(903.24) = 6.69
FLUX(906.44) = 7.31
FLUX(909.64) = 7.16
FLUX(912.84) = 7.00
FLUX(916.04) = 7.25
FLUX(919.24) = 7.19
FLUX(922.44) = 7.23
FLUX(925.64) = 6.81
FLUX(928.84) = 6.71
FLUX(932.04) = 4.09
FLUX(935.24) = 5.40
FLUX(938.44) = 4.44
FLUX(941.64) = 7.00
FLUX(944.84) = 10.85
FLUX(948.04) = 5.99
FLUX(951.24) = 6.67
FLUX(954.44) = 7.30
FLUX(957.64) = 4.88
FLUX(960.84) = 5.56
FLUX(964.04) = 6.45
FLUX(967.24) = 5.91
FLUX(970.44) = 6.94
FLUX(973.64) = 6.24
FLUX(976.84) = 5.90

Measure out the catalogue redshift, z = 0.31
